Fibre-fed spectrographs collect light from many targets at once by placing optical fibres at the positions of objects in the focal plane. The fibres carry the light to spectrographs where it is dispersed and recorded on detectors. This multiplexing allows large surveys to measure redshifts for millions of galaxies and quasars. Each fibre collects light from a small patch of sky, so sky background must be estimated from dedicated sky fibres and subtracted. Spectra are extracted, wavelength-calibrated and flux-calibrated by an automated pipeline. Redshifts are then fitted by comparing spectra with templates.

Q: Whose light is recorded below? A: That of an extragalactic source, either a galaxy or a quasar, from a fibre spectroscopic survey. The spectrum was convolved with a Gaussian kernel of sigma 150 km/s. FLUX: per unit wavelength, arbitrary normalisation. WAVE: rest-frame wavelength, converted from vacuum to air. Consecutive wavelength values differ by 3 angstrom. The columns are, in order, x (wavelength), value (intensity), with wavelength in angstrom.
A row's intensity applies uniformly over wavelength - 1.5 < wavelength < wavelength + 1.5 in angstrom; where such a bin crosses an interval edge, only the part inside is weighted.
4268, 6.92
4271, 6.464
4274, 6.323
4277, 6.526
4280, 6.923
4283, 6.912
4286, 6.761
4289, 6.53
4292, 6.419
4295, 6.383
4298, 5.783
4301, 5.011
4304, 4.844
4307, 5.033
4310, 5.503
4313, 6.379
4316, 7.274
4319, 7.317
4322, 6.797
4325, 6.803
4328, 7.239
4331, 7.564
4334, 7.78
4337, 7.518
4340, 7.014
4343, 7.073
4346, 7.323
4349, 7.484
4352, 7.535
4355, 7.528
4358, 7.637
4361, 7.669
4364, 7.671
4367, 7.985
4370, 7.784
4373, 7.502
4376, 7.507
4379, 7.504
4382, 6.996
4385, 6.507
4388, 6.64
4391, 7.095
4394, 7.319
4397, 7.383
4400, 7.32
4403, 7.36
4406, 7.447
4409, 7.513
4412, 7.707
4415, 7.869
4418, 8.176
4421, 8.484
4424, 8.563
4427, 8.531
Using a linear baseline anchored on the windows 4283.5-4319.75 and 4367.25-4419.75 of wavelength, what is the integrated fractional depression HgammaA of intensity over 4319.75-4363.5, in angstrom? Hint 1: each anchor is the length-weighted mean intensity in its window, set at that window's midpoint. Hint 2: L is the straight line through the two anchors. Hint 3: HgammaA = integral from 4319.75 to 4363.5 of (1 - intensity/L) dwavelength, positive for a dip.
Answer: -4.5 angstrom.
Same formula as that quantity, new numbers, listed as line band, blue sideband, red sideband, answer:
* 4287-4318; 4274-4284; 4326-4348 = 4.52 angstrom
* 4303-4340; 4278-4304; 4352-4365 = 0.97 angstrom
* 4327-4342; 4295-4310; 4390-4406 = -3.58 angstrom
